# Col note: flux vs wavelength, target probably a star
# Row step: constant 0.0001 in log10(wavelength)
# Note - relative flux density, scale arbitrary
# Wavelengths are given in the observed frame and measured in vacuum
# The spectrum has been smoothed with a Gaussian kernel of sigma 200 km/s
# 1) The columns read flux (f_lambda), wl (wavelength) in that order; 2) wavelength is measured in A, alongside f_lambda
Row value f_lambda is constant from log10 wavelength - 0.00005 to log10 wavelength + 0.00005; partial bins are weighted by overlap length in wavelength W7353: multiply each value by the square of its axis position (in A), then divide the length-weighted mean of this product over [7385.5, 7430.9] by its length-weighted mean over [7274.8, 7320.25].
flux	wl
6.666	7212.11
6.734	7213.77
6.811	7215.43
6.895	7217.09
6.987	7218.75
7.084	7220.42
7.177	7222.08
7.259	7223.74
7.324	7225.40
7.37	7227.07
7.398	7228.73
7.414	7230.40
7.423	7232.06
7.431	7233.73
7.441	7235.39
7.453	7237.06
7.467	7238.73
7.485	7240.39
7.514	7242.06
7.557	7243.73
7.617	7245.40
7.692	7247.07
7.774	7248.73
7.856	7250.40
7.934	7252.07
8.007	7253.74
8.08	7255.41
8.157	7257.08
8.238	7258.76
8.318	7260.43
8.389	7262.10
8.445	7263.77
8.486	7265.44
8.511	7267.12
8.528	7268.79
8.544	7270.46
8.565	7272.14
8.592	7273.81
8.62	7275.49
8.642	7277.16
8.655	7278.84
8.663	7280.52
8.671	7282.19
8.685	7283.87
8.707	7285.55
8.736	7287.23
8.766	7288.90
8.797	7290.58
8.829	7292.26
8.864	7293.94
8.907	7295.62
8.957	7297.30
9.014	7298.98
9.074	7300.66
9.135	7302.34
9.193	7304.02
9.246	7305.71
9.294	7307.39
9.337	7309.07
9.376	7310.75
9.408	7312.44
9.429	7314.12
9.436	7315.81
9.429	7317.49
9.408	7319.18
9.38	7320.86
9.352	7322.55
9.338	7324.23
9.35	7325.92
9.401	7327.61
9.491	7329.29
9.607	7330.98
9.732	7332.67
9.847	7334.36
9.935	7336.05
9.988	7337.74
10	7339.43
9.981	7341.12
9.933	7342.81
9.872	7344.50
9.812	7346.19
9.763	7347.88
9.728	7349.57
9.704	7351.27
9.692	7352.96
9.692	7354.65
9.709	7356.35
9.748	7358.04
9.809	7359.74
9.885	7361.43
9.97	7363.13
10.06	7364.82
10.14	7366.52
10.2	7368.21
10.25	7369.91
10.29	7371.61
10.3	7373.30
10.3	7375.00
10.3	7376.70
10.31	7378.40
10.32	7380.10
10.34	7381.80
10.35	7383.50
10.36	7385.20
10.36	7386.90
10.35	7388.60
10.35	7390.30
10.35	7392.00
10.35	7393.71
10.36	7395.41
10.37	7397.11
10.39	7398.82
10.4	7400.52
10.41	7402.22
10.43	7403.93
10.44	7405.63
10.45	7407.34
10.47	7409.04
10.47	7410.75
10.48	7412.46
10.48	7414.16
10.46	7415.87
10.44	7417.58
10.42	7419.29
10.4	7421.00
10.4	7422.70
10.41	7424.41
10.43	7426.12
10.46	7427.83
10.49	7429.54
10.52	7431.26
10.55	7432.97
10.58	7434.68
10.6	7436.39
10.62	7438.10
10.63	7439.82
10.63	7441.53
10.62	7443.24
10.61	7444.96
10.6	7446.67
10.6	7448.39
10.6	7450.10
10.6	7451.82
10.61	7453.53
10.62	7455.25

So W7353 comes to 1.19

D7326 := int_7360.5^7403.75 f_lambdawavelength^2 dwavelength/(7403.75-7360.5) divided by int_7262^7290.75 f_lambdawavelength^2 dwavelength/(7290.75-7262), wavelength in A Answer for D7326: 1.23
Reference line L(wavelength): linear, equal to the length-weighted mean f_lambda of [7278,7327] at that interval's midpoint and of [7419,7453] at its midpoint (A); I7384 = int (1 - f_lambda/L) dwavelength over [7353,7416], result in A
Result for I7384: -1.7 A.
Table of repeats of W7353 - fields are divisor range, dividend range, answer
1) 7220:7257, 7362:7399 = 1.42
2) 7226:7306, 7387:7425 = 1.31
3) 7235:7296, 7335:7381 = 1.24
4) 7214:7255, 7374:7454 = 1.48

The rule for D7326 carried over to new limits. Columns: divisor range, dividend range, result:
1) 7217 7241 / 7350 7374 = 1.41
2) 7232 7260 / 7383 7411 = 1.40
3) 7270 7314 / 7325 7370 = 1.12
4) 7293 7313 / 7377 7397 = 1.16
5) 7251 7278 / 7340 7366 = 1.20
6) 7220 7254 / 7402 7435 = 1.46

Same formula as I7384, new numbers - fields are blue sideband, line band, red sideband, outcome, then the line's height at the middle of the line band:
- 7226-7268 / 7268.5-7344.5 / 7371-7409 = -2.7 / 8.88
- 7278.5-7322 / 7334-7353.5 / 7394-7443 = -0.6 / 9.58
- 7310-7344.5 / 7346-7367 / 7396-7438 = 0.1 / 9.88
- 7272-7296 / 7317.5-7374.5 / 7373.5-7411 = -0.8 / 9.66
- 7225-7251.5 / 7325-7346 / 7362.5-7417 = -1.0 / 9.33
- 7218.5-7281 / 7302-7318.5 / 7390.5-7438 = -0.9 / 8.84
